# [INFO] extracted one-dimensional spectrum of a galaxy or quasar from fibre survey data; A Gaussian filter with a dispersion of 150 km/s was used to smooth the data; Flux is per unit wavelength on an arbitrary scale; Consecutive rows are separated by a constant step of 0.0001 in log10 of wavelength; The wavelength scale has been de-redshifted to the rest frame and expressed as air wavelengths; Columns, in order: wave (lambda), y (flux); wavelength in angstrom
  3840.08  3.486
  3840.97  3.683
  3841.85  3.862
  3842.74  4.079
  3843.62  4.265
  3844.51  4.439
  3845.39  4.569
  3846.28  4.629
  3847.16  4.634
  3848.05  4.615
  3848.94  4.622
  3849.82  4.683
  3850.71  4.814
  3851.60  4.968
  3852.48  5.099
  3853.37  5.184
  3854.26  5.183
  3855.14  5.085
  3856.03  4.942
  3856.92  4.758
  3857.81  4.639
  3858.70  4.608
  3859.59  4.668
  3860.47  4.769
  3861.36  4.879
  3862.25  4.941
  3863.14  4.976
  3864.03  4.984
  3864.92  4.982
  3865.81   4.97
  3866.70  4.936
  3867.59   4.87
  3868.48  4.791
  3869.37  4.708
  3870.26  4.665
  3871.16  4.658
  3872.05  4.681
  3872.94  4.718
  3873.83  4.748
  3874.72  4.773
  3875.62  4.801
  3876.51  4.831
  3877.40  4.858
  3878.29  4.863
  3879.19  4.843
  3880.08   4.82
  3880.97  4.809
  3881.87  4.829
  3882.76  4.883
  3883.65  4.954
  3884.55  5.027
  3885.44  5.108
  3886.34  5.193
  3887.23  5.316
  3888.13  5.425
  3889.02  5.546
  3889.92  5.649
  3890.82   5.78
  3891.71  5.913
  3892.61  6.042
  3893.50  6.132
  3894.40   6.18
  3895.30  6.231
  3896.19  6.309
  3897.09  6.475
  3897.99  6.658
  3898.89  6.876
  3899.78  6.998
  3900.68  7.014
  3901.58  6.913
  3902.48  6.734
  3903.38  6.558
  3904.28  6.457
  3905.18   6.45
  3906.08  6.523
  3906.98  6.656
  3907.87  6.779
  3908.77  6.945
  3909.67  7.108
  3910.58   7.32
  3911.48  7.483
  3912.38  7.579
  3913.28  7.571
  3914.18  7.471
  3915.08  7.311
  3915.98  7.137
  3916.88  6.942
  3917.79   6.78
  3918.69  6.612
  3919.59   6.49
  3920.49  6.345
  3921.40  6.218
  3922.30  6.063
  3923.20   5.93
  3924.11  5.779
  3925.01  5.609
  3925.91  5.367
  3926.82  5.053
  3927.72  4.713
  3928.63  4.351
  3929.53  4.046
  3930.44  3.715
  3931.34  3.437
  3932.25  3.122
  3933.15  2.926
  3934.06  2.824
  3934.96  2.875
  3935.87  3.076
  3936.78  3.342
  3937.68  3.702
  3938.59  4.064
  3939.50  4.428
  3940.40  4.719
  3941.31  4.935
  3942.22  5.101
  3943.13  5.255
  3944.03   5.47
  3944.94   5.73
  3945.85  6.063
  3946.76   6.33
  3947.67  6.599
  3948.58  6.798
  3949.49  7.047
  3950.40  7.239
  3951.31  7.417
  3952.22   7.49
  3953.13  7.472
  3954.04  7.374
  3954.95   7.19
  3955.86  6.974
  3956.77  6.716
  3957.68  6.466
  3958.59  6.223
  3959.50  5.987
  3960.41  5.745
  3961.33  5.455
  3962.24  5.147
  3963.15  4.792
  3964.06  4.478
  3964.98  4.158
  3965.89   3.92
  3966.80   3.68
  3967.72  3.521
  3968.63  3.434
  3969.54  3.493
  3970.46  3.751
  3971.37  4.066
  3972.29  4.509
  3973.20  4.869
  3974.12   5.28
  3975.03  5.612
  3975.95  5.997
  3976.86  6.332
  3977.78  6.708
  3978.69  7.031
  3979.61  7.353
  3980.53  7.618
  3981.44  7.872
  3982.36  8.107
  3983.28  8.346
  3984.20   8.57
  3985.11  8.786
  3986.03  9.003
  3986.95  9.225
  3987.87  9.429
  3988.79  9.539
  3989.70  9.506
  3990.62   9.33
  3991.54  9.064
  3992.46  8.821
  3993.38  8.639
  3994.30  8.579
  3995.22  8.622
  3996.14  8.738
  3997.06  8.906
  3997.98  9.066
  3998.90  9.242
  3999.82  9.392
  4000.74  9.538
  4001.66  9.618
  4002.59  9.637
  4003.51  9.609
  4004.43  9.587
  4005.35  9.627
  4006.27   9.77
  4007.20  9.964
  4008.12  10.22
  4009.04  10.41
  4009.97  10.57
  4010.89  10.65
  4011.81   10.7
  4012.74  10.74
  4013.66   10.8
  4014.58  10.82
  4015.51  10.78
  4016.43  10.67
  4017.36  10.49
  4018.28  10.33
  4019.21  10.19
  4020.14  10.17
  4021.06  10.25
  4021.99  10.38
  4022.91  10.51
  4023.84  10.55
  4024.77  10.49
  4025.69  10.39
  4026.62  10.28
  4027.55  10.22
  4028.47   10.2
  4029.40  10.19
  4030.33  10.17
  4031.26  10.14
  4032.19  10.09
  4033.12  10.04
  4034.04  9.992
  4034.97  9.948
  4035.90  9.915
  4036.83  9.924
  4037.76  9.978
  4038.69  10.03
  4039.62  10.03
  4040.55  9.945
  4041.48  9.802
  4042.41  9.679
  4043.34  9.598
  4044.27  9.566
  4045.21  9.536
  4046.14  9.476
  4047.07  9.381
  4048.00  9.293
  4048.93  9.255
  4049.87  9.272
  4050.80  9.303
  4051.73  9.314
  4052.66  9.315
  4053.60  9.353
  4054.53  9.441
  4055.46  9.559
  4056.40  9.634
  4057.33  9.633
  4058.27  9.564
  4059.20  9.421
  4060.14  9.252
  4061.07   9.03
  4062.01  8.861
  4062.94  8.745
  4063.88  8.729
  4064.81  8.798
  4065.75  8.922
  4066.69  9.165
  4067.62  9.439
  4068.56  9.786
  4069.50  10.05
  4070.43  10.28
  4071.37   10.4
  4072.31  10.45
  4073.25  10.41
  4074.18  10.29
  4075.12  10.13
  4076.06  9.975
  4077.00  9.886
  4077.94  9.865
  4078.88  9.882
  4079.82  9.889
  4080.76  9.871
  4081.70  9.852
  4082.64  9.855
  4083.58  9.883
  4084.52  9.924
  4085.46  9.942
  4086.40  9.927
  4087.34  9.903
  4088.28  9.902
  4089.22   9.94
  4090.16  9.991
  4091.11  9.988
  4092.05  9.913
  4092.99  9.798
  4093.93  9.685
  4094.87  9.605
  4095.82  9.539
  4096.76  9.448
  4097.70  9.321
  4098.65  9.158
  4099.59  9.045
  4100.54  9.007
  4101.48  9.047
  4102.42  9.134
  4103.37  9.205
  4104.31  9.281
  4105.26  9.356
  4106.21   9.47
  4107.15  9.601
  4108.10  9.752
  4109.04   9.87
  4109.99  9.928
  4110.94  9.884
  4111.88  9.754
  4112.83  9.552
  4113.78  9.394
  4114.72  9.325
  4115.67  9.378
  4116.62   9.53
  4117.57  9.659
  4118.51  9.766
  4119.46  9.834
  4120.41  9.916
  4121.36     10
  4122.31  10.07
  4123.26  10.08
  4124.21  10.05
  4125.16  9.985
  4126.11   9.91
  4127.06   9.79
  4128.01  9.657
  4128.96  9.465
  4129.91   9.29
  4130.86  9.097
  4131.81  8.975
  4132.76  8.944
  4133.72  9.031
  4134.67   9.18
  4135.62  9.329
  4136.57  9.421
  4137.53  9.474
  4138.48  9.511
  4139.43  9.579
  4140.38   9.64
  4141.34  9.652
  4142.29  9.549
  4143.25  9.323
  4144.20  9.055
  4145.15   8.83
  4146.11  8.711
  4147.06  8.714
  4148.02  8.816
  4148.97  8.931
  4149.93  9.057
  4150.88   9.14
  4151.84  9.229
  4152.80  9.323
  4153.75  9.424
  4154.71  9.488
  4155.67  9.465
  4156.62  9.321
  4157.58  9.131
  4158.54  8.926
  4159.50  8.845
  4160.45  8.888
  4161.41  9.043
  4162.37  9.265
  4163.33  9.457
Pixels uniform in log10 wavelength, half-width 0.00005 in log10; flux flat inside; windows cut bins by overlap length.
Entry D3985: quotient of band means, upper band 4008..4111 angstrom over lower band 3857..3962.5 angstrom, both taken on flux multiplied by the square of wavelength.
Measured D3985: 1.9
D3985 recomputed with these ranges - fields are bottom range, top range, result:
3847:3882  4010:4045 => 2.30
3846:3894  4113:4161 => 2.15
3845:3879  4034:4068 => 2.16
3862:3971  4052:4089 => 1.89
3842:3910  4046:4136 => 2.00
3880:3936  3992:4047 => 1.81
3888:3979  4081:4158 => 1.82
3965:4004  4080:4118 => 1.37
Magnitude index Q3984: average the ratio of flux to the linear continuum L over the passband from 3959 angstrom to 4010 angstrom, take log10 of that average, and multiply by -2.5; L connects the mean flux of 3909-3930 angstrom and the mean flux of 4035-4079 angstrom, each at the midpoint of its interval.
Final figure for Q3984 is 0.07 mag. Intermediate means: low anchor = 6.32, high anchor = 9.61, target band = 7.45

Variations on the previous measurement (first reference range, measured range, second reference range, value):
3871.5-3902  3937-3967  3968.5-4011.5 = 0.24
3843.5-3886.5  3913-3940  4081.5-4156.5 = 0.16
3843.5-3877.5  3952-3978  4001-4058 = 0.43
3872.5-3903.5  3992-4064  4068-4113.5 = -0.16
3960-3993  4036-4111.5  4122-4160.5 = -0.18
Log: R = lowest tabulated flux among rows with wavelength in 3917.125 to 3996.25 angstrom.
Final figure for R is 2.824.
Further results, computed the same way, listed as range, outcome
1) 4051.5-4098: 8.729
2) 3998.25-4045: 9.242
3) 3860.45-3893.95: 4.658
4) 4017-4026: 10.17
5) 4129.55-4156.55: 8.711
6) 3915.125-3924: 5.93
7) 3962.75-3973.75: 3.434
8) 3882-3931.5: 3.437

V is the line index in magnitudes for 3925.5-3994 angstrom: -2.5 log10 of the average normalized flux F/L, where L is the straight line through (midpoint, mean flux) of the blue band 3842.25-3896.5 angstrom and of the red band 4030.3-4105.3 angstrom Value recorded 0.21 mag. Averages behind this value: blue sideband 5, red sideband 9.64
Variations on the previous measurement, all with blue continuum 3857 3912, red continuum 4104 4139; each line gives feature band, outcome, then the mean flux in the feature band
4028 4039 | -0.24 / 10.1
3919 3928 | 0.08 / 5.79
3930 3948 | 0.43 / 4.37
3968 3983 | 0.23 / 5.76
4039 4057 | -0.14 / 9.52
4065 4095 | -0.12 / 9.89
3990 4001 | -0.20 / 8.99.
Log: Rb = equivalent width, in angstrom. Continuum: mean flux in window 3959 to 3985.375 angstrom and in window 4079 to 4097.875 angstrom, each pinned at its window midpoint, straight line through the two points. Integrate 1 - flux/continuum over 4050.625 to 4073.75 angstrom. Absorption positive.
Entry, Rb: -1.6 angstrom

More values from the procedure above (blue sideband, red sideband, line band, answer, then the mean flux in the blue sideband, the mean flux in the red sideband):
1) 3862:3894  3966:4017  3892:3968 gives 6.9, 5.06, 8.23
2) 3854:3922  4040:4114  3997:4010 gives -2.5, 5.75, 9.6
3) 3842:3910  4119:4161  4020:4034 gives -4.8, 5.34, 9.36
